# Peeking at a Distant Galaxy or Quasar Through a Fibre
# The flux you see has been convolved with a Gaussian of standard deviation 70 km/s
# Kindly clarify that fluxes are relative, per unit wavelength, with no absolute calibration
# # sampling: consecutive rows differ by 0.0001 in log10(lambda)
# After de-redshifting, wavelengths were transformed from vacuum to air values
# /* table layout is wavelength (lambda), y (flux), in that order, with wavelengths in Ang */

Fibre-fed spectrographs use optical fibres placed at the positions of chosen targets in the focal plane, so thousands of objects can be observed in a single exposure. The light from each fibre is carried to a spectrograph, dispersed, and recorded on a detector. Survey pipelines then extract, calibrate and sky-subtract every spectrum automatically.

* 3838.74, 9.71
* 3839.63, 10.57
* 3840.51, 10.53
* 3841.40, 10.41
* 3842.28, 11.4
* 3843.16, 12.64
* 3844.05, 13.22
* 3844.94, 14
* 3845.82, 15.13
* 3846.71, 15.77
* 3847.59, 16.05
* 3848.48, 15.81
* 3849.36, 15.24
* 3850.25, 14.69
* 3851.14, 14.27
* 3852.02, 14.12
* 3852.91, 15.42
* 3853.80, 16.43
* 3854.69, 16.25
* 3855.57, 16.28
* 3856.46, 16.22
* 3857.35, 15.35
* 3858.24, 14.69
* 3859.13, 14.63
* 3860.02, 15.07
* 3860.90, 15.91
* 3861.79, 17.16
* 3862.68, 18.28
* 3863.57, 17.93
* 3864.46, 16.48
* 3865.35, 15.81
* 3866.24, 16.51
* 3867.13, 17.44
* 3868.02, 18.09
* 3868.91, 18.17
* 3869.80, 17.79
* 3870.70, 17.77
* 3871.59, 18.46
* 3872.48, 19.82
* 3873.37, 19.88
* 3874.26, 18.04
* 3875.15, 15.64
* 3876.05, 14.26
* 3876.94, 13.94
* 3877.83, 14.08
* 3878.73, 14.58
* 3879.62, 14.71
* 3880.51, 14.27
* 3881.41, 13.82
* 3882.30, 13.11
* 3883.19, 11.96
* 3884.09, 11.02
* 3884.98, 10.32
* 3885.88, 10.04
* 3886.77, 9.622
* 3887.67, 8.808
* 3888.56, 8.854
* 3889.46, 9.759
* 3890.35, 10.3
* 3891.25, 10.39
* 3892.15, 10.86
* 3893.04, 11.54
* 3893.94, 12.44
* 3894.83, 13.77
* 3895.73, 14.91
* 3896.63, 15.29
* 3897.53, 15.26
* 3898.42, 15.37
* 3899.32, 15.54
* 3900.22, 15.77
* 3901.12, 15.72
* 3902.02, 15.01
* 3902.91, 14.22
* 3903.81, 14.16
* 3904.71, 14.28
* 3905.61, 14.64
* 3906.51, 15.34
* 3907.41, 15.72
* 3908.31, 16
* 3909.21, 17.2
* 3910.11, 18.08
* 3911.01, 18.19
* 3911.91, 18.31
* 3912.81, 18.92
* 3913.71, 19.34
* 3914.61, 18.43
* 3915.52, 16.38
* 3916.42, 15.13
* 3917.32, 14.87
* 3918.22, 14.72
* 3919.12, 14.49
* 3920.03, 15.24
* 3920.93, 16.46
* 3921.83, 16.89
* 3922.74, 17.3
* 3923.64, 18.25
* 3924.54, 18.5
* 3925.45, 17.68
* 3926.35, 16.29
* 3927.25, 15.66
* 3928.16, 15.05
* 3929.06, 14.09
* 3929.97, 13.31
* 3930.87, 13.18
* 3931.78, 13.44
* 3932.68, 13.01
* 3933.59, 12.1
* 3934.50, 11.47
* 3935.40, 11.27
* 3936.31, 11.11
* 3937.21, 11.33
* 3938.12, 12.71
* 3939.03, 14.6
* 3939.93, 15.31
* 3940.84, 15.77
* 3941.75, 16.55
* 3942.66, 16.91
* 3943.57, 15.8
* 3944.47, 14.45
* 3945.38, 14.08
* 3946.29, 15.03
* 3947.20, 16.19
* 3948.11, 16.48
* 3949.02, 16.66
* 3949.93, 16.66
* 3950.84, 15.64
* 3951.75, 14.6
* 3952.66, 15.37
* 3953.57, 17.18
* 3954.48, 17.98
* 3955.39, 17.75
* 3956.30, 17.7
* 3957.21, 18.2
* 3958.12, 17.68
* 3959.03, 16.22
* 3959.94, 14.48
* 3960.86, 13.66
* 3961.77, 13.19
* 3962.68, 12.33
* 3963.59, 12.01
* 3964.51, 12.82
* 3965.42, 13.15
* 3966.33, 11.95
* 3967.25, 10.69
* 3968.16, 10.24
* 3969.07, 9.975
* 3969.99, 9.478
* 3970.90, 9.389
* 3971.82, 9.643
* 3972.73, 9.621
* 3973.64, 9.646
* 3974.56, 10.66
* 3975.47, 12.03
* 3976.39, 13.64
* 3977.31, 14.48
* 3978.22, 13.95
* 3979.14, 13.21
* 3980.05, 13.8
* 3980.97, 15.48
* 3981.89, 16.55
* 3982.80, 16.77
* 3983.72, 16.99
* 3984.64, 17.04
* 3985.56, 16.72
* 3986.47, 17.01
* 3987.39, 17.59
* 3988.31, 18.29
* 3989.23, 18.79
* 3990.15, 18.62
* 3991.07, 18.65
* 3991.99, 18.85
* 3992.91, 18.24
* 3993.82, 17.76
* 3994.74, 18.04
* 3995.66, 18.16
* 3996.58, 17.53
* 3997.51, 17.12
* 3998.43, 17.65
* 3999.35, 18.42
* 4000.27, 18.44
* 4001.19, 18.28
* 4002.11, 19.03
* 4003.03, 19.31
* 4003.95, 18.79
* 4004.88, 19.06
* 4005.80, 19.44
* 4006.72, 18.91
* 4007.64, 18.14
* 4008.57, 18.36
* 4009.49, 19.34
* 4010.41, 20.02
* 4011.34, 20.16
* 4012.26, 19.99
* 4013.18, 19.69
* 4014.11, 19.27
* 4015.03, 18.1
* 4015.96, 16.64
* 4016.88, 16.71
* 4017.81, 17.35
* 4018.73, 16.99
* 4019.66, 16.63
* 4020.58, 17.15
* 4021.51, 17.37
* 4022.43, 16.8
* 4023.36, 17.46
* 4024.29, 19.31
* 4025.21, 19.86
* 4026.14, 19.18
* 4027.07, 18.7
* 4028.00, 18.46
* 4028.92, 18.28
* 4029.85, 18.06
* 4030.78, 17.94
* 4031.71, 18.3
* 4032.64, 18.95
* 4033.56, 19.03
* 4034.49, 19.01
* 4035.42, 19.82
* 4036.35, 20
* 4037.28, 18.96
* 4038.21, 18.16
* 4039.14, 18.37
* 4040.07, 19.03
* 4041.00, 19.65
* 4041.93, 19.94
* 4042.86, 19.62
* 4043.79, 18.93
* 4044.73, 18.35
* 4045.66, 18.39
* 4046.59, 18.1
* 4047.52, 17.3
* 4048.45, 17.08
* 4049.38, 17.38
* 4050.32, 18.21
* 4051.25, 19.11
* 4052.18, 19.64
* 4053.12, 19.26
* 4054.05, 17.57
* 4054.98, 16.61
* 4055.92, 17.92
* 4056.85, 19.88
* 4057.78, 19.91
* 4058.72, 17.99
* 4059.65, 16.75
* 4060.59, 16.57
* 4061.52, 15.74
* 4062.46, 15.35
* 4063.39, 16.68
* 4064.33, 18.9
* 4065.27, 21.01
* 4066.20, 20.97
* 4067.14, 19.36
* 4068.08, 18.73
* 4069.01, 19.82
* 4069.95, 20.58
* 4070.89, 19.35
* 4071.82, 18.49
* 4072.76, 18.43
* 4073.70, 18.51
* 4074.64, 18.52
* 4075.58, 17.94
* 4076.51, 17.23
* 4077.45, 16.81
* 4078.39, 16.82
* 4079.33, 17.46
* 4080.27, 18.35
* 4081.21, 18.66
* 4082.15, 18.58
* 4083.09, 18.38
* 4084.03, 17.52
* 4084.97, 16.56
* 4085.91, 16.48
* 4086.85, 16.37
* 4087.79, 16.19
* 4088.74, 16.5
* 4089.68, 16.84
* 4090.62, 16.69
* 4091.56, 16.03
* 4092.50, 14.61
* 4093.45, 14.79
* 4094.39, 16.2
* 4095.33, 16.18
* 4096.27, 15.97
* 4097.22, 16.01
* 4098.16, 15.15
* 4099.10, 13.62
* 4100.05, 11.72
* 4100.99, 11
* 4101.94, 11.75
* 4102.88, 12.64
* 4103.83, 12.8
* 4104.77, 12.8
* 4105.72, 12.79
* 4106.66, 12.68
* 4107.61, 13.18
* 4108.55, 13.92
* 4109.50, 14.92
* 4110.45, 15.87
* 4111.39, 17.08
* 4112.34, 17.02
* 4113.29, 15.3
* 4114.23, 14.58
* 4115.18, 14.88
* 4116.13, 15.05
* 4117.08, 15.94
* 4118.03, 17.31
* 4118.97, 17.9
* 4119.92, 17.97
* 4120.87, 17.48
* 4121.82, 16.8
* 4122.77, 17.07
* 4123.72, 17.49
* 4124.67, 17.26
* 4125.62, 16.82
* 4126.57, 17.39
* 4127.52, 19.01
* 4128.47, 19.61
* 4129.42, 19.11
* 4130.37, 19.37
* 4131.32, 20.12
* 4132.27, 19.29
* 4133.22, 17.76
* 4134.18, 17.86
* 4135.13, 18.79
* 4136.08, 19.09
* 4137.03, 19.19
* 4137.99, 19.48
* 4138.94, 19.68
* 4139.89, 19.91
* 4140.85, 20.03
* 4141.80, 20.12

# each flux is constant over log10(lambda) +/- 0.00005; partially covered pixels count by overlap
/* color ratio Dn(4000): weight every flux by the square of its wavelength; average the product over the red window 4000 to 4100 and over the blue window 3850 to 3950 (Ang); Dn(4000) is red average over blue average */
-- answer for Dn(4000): 1.3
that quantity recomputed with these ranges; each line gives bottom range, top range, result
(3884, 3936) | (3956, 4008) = 1.11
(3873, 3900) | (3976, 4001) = 1.37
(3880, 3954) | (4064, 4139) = 1.27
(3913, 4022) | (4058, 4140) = 1.14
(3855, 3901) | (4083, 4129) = 1.20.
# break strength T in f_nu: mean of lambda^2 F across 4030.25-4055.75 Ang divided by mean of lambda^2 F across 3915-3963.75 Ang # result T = 1.29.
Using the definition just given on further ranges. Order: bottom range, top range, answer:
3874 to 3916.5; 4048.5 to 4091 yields 1.38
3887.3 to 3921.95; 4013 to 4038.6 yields 1.31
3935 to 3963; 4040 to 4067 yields 1.26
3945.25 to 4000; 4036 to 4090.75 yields 1.25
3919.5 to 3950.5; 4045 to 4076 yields 1.31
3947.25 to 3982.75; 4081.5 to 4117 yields 1.17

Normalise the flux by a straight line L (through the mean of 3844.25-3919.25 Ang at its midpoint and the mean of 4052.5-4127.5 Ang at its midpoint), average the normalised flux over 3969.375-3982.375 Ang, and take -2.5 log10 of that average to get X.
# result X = 0.28 mag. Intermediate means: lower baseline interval 15.1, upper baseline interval 16.6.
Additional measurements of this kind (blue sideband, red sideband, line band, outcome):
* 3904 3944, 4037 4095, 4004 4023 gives -0.08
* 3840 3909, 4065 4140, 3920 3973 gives 0.06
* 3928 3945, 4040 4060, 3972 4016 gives -0.06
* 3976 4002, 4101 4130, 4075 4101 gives -0.02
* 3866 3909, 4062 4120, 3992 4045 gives -0.18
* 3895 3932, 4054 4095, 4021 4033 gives -0.07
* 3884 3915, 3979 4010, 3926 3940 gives 0.16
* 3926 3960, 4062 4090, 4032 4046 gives -0.11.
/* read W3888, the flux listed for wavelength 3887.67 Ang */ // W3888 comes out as 8.808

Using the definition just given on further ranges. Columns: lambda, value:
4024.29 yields 19.31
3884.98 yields 10.32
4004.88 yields 19.06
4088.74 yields 16.5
